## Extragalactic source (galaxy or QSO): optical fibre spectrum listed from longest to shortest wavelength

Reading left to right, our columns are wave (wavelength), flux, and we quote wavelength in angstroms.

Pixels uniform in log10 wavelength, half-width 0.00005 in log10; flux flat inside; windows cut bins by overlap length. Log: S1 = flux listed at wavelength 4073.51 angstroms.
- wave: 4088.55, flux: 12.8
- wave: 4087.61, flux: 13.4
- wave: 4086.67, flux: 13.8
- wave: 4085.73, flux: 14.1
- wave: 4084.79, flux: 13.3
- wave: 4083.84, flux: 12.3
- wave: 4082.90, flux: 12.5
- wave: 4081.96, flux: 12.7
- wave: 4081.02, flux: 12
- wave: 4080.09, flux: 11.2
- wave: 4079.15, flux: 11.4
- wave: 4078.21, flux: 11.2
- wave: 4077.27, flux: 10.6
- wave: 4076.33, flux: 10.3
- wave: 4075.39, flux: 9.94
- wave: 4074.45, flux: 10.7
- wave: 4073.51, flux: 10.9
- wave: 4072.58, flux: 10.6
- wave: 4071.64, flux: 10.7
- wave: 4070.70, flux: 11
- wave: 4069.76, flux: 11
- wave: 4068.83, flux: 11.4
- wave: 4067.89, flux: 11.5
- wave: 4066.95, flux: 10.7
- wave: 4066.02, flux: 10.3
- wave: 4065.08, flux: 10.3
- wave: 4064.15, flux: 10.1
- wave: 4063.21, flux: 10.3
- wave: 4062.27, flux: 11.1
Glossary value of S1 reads 10.9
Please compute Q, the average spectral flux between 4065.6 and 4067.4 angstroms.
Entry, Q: 10.5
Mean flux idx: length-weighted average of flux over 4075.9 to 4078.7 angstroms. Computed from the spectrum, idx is 10.7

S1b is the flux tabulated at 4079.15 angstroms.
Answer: 11.4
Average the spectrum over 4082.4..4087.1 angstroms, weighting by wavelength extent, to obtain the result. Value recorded 13.2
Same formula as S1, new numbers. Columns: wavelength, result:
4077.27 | 10.6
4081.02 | 12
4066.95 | 10.7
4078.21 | 11.2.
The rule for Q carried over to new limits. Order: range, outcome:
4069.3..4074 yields 10.8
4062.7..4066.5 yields 10.3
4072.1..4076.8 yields 10.5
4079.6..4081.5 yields 11.7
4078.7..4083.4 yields 12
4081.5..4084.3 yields 12.5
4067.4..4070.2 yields 11.3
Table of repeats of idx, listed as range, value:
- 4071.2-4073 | 10.6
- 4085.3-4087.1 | 14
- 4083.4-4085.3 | 12.8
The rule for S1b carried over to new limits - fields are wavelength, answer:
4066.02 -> 10.3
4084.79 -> 13.3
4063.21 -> 10.3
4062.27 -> 11.1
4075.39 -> 9.94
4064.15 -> 10.1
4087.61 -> 13.4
